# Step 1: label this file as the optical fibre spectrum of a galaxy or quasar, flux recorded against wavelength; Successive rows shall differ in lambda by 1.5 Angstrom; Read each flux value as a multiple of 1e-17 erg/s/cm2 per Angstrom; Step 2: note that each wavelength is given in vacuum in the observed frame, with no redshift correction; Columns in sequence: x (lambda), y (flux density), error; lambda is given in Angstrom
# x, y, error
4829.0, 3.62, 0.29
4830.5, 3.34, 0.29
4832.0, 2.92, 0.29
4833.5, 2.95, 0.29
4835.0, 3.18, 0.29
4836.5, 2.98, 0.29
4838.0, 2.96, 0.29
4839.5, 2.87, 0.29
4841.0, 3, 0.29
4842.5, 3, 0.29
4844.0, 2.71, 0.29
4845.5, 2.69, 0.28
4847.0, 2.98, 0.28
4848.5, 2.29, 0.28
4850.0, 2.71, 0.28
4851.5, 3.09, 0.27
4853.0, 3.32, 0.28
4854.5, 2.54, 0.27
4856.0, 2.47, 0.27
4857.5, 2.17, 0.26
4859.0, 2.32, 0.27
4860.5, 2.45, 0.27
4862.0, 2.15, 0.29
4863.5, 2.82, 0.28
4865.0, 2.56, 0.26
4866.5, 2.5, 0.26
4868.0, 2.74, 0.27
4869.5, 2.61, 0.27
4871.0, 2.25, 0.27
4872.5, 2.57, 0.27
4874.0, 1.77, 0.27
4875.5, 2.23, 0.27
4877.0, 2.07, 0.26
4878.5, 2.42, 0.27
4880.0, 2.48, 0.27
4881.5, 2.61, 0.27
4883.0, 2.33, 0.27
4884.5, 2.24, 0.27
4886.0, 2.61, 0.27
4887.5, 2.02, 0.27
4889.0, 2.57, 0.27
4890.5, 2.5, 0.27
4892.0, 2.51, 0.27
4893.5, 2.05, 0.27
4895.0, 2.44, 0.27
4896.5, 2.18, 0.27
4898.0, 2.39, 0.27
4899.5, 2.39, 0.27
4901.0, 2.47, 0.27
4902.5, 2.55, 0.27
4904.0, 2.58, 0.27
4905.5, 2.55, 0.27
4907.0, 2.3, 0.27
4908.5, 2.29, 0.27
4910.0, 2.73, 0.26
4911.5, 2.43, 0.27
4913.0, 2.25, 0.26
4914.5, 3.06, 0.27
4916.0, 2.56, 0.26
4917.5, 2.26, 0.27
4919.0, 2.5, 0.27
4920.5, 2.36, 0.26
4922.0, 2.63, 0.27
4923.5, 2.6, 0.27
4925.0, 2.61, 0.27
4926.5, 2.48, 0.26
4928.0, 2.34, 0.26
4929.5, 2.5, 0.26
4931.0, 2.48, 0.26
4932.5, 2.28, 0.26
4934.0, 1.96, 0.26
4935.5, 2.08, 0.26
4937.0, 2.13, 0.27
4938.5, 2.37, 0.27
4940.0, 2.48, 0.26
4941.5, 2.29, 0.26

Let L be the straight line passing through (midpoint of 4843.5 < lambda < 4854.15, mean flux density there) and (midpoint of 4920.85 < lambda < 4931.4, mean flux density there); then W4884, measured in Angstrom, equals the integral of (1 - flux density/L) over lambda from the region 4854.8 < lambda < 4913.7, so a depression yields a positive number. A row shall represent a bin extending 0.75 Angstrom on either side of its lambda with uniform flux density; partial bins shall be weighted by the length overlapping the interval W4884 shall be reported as 6.1 Angstrom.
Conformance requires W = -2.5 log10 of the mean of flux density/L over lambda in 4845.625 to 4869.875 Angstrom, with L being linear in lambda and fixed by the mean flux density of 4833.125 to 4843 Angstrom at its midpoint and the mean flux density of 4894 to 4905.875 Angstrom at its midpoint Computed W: 0.082 mag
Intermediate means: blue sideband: 2.99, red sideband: 2.43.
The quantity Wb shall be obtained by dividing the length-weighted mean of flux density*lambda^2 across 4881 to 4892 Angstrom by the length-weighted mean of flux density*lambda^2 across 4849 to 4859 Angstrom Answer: 0.91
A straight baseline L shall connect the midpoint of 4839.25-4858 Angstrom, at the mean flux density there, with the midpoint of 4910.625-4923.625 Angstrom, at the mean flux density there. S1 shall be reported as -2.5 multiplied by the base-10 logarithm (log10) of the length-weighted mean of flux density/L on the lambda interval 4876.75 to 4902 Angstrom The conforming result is 0.10 mag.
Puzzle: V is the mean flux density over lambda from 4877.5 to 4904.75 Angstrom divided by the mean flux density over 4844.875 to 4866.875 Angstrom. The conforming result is 0.9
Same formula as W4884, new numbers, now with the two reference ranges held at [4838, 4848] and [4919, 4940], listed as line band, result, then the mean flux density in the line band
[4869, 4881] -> 1.73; 2.3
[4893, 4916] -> 0.60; 2.45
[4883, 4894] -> 1.05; 2.36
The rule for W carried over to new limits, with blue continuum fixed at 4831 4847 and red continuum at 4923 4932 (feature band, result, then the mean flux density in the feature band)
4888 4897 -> 0.128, 2.37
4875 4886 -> 0.157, 2.36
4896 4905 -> 0.082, 2.44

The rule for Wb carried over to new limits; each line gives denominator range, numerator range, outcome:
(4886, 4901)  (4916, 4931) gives 1.06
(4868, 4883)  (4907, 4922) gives 1.07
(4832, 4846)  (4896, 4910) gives 0.85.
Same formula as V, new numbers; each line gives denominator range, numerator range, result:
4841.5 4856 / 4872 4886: 0.83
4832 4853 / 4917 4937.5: 0.82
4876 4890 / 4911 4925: 1.06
